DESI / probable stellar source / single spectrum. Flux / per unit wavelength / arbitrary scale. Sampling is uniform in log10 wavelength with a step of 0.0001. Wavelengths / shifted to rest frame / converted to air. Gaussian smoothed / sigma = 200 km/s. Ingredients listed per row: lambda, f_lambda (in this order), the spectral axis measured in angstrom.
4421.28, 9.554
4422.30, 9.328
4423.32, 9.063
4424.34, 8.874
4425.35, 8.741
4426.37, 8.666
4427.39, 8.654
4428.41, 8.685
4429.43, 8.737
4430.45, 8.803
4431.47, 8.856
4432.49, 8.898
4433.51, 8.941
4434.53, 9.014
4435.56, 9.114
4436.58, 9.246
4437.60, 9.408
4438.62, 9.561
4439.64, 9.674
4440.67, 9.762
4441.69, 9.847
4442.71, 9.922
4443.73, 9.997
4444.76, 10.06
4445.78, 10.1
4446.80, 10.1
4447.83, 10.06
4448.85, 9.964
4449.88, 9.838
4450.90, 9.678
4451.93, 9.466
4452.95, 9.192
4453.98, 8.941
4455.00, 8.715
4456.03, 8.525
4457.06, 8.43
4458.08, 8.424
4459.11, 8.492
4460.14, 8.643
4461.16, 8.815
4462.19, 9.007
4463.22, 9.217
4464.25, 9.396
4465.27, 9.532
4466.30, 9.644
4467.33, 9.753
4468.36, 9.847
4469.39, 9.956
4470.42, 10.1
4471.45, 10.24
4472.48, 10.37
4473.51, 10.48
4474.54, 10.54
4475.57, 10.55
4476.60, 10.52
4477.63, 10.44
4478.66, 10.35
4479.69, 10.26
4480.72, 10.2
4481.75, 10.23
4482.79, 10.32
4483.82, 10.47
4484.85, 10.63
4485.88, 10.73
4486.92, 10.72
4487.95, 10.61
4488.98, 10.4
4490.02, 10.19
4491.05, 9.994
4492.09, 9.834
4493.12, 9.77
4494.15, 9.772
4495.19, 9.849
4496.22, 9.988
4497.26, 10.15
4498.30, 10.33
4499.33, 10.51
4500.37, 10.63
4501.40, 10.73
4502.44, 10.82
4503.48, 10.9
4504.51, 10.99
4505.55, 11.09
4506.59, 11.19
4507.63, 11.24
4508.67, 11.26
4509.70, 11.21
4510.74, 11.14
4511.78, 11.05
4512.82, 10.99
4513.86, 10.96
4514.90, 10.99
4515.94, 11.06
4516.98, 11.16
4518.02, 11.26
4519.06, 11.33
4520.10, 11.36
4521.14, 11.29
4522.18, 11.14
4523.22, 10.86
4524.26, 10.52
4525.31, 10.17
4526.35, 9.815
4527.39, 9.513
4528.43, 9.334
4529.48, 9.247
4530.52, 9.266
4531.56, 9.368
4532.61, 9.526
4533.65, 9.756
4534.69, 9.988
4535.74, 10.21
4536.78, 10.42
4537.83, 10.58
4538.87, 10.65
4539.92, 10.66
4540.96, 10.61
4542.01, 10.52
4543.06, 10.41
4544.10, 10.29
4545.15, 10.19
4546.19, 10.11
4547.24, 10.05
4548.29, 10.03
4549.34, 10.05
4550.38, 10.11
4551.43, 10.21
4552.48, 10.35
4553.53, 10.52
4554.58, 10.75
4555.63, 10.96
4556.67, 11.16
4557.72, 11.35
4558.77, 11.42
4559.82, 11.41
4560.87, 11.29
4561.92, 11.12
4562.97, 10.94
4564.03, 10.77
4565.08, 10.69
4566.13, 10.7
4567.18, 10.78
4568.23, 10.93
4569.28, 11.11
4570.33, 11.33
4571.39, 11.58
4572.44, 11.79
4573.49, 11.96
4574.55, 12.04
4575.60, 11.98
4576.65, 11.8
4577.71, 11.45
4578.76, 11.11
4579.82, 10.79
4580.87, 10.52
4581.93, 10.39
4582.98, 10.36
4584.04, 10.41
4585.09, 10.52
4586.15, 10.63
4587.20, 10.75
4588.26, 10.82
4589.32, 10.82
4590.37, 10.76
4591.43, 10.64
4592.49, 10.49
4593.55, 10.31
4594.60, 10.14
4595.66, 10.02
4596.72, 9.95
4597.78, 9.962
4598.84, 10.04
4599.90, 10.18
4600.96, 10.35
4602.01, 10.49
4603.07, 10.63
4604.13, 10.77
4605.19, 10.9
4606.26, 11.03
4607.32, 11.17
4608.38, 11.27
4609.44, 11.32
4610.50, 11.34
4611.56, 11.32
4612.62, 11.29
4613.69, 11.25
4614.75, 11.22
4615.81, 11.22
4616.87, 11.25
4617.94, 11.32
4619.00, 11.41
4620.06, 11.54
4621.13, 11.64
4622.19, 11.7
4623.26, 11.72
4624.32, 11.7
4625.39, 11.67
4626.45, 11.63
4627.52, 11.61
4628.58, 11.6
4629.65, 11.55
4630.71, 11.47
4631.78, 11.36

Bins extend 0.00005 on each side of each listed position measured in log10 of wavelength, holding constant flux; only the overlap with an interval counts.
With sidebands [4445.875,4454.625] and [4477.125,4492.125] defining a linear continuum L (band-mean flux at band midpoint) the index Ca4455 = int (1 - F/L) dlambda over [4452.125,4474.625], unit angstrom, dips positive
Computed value 1.33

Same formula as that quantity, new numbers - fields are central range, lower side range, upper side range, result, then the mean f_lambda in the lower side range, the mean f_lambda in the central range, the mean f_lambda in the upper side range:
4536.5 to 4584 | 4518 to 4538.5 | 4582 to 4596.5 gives -2.2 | 10.2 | 10.8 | 10.5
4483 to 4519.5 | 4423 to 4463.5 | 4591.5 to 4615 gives -3.5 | 9.2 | 10.7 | 10.7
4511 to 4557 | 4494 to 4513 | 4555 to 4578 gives 2.4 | 10.7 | 10.4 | 11.3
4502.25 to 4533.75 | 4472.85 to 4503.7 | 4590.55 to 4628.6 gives -0.4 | 10.4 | 10.6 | 11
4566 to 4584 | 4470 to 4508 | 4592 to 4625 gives -0.7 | 10.4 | 11.2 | 10.9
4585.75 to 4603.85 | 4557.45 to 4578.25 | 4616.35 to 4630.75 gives 1.6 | 11.3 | 10.4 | 11.6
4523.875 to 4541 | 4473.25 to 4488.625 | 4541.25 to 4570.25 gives 1.1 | 10.5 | 9.96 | 10.7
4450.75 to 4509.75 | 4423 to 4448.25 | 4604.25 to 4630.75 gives -1.2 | 9.31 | 10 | 11.4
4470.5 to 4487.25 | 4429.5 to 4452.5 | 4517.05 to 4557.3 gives -1.0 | 9.54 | 10.4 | 10.3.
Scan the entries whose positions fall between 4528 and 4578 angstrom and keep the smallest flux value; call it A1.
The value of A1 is 9.247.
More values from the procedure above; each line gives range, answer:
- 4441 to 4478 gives 8.424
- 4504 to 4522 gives 10.96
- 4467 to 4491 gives 9.753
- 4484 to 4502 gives 9.77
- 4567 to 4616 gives 9.95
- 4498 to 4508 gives 10.33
